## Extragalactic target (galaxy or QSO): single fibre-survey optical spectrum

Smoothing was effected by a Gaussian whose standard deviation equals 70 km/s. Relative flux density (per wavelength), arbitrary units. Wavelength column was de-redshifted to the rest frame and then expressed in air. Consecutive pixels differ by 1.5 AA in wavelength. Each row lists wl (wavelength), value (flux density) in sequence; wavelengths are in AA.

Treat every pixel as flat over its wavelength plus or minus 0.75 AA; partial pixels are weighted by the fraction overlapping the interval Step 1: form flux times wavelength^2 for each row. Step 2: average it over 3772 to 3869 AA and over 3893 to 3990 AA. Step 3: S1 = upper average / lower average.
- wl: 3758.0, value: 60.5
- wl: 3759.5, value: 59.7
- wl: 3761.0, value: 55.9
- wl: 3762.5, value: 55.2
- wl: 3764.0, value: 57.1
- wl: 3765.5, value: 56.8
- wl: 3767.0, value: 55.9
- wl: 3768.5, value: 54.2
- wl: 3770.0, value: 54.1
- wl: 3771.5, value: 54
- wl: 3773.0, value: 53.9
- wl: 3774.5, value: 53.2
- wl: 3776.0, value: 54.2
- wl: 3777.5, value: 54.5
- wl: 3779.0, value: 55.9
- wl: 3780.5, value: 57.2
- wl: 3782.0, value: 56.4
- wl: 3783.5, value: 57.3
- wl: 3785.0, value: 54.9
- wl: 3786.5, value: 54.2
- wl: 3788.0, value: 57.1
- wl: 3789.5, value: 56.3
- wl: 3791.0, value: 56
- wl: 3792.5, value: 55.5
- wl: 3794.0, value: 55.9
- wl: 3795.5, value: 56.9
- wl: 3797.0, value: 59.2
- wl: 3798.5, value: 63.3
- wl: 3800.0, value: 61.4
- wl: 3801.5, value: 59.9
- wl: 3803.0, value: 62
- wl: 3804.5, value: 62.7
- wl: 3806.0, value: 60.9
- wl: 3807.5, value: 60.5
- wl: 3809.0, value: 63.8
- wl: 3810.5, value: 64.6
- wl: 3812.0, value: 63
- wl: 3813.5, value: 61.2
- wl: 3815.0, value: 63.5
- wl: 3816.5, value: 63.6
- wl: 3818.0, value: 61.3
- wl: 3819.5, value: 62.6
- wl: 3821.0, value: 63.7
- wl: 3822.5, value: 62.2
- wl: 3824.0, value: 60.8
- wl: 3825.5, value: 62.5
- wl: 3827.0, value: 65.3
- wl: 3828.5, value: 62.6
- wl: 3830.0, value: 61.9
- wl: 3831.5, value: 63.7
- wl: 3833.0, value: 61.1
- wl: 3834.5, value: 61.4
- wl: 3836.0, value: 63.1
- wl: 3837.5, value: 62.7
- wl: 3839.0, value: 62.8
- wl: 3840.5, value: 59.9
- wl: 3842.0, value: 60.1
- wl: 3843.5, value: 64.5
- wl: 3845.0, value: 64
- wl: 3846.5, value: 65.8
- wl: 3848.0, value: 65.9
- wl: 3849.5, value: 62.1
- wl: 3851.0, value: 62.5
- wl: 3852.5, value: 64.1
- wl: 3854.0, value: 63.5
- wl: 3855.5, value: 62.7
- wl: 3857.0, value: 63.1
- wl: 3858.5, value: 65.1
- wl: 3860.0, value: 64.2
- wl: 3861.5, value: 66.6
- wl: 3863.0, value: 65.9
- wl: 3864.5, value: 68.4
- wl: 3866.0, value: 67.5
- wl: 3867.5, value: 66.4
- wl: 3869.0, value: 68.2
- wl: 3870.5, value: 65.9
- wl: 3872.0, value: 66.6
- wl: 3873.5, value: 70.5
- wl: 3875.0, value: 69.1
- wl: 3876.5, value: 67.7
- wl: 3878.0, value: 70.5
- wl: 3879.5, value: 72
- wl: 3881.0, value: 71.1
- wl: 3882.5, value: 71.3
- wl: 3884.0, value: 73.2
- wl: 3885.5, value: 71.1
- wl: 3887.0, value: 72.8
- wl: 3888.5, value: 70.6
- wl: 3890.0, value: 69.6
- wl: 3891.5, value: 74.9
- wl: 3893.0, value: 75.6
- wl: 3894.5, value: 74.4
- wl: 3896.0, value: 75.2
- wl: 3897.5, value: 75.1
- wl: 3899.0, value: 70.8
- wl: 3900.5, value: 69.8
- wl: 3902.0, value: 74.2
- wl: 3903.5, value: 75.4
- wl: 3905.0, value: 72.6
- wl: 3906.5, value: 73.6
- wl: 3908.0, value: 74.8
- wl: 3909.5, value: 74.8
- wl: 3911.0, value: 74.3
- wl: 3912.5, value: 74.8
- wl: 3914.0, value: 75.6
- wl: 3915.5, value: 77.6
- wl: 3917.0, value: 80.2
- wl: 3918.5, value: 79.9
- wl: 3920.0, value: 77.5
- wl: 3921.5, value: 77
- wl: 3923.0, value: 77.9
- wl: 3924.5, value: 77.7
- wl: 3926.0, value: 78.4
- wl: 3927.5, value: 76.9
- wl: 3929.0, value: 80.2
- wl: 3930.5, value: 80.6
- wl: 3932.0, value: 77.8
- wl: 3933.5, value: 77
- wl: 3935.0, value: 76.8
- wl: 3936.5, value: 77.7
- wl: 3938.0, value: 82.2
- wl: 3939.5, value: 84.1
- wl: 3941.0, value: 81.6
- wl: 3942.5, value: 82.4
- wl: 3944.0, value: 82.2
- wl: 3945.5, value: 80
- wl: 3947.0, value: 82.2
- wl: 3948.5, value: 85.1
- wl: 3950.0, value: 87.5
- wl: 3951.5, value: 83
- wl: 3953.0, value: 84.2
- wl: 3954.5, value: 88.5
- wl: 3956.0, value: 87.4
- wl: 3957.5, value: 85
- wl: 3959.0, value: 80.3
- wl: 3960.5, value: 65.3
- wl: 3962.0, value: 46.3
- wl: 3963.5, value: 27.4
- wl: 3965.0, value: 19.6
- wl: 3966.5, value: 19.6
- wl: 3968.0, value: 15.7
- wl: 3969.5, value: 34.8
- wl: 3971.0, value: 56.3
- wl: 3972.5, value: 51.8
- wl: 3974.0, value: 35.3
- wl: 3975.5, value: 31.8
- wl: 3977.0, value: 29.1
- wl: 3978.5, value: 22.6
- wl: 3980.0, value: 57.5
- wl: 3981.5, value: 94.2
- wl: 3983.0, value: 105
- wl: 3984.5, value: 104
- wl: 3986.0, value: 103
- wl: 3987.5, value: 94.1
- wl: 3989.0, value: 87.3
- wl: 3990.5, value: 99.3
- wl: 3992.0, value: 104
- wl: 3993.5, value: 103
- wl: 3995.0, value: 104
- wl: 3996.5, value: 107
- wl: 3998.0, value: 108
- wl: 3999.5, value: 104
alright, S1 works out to 1.24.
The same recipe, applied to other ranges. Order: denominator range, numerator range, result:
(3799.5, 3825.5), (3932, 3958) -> 1.42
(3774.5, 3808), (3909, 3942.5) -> 1.46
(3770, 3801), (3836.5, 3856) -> 1.16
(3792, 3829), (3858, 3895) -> 1.17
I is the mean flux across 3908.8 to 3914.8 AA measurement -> 74.9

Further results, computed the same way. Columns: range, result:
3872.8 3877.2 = 69.1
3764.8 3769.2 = 55.6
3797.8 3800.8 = 62.3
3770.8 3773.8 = 53.9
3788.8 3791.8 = 56.1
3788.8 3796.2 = 56.1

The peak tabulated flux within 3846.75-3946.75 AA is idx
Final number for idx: 84.1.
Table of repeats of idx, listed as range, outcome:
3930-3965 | 88.5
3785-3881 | 72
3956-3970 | 87.4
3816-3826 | 63.7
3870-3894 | 75.6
